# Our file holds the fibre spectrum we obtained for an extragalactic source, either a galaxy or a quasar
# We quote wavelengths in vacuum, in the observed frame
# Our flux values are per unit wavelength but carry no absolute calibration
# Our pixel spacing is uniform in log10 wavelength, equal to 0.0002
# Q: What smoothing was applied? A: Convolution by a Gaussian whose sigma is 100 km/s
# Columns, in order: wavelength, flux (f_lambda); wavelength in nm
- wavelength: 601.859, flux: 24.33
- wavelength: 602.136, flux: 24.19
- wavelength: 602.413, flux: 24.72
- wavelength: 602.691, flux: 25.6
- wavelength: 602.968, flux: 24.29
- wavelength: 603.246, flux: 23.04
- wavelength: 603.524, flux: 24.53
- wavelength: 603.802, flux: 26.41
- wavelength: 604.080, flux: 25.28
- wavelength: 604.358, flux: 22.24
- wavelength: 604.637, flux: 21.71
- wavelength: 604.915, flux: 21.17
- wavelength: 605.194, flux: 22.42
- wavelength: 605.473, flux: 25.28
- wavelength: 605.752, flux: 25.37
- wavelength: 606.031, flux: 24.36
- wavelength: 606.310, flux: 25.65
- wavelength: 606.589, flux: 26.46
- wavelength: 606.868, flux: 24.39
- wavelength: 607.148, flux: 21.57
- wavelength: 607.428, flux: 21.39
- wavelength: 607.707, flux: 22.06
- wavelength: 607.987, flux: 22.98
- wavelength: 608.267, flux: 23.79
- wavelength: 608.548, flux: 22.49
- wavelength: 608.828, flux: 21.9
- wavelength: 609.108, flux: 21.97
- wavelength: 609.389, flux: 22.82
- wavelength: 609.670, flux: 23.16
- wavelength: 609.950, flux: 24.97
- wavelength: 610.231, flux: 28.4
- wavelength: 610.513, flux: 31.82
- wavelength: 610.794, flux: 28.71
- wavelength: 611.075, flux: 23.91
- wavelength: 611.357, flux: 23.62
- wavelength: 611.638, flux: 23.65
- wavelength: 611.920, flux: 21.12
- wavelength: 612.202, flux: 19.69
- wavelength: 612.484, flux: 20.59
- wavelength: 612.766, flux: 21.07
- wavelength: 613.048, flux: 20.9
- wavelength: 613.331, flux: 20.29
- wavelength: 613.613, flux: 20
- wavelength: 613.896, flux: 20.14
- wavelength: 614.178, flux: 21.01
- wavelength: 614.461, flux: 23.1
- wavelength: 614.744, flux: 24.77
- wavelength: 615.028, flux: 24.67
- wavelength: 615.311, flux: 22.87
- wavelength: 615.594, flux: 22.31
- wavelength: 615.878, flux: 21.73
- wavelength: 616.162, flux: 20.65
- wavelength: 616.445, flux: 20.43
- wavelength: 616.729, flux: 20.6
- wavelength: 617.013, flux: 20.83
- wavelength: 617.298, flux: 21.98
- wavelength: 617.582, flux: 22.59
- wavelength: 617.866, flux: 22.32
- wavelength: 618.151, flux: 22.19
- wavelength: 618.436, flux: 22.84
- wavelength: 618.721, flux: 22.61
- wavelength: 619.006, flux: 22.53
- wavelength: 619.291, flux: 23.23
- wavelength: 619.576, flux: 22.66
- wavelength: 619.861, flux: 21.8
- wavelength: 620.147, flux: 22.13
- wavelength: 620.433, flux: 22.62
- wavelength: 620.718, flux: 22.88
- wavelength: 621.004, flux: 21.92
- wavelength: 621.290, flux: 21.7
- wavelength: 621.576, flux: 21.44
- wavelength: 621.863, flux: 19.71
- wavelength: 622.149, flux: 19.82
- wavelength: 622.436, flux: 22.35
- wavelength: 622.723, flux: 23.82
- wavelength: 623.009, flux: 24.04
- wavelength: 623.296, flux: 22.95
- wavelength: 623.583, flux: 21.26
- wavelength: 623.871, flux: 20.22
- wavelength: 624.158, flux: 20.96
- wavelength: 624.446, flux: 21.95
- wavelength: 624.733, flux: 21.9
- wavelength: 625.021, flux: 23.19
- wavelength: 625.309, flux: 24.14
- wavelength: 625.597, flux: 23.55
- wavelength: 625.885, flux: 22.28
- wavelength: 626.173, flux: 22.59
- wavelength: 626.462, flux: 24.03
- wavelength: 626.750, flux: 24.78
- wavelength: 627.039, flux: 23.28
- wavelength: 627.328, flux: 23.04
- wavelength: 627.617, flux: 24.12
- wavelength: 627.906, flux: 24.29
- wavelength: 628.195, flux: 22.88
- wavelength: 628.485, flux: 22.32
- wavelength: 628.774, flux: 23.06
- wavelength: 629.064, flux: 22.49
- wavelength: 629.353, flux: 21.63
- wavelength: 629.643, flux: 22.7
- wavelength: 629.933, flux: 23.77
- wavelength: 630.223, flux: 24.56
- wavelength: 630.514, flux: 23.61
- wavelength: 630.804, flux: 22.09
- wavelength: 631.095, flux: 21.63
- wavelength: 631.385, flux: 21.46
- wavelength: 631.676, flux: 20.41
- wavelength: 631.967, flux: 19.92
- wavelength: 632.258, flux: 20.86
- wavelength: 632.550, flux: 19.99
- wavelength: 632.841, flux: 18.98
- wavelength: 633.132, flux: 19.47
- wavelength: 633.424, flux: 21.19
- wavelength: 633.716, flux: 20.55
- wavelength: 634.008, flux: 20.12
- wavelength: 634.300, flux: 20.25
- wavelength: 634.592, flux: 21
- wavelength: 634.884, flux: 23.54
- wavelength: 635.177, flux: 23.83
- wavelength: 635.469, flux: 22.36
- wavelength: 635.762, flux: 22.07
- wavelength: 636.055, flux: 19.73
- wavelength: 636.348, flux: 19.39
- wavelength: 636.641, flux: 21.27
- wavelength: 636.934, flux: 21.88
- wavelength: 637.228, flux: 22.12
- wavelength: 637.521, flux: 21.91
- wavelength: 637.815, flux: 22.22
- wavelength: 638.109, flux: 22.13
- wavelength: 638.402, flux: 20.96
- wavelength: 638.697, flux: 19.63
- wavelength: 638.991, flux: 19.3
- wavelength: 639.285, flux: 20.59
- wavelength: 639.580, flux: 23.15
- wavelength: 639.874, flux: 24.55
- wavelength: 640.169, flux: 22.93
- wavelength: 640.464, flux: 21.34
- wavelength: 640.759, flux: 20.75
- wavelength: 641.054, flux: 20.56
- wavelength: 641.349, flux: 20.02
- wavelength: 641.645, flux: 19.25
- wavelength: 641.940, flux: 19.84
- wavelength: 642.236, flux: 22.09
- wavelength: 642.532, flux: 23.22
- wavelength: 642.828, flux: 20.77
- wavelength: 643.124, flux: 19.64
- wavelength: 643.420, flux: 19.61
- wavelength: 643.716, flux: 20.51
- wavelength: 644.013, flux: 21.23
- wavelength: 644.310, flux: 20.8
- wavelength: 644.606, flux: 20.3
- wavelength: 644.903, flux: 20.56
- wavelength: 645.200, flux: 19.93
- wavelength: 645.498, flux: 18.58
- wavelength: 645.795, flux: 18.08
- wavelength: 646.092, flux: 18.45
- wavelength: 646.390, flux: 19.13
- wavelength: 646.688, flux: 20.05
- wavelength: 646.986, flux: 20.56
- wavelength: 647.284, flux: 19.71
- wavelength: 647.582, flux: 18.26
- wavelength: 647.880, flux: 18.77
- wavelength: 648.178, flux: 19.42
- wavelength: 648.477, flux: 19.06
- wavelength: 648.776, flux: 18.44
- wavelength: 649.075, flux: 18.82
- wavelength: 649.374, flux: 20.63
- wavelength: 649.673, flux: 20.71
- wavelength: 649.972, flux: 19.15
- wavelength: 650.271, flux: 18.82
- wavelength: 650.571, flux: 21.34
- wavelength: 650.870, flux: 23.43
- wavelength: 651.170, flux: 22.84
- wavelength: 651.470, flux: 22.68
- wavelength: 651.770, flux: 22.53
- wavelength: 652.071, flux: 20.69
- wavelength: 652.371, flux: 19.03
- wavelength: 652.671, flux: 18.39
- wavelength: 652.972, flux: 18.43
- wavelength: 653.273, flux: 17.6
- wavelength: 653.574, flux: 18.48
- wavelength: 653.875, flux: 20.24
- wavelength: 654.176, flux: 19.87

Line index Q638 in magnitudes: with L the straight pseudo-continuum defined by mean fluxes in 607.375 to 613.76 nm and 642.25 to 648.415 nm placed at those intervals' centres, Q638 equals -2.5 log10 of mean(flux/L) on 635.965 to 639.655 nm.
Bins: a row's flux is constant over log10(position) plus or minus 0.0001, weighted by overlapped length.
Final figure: -0.02 mag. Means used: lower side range 23.1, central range 21.1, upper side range 19.9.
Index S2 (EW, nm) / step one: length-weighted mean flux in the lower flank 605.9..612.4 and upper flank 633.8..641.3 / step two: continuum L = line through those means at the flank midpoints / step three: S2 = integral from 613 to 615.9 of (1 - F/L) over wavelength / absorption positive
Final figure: 0.18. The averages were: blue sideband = 23.9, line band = 22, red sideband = 21.5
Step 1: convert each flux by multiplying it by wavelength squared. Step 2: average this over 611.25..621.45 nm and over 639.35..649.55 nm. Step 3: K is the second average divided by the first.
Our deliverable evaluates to 1.01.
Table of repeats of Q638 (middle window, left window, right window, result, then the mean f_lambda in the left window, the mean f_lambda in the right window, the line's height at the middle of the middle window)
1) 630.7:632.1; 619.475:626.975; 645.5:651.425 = 0.022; 22.3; 19.8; 21.5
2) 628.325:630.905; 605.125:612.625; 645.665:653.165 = -0.053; 23.9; 19.9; 21.8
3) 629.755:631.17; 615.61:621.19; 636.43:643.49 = -0.078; 22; 21.2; 21.6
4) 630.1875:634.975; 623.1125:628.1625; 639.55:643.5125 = 0.056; 22.9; 21.2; 22.2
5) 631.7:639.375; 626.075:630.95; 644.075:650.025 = 0.043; 23.3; 19.5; 21.8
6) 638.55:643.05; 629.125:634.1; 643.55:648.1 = -0.048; 21.4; 19.7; 20.3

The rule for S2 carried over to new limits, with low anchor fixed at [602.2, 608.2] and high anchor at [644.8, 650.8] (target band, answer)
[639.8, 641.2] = -0.12 nm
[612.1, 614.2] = 0.24 nm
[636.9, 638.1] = -0.09 nm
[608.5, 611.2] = -0.20 nm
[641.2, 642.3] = 0.00 nm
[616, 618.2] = 0.12 nm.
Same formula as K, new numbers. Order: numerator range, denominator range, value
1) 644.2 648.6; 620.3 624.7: 0.96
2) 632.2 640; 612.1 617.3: 1.06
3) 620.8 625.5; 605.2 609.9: 0.99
